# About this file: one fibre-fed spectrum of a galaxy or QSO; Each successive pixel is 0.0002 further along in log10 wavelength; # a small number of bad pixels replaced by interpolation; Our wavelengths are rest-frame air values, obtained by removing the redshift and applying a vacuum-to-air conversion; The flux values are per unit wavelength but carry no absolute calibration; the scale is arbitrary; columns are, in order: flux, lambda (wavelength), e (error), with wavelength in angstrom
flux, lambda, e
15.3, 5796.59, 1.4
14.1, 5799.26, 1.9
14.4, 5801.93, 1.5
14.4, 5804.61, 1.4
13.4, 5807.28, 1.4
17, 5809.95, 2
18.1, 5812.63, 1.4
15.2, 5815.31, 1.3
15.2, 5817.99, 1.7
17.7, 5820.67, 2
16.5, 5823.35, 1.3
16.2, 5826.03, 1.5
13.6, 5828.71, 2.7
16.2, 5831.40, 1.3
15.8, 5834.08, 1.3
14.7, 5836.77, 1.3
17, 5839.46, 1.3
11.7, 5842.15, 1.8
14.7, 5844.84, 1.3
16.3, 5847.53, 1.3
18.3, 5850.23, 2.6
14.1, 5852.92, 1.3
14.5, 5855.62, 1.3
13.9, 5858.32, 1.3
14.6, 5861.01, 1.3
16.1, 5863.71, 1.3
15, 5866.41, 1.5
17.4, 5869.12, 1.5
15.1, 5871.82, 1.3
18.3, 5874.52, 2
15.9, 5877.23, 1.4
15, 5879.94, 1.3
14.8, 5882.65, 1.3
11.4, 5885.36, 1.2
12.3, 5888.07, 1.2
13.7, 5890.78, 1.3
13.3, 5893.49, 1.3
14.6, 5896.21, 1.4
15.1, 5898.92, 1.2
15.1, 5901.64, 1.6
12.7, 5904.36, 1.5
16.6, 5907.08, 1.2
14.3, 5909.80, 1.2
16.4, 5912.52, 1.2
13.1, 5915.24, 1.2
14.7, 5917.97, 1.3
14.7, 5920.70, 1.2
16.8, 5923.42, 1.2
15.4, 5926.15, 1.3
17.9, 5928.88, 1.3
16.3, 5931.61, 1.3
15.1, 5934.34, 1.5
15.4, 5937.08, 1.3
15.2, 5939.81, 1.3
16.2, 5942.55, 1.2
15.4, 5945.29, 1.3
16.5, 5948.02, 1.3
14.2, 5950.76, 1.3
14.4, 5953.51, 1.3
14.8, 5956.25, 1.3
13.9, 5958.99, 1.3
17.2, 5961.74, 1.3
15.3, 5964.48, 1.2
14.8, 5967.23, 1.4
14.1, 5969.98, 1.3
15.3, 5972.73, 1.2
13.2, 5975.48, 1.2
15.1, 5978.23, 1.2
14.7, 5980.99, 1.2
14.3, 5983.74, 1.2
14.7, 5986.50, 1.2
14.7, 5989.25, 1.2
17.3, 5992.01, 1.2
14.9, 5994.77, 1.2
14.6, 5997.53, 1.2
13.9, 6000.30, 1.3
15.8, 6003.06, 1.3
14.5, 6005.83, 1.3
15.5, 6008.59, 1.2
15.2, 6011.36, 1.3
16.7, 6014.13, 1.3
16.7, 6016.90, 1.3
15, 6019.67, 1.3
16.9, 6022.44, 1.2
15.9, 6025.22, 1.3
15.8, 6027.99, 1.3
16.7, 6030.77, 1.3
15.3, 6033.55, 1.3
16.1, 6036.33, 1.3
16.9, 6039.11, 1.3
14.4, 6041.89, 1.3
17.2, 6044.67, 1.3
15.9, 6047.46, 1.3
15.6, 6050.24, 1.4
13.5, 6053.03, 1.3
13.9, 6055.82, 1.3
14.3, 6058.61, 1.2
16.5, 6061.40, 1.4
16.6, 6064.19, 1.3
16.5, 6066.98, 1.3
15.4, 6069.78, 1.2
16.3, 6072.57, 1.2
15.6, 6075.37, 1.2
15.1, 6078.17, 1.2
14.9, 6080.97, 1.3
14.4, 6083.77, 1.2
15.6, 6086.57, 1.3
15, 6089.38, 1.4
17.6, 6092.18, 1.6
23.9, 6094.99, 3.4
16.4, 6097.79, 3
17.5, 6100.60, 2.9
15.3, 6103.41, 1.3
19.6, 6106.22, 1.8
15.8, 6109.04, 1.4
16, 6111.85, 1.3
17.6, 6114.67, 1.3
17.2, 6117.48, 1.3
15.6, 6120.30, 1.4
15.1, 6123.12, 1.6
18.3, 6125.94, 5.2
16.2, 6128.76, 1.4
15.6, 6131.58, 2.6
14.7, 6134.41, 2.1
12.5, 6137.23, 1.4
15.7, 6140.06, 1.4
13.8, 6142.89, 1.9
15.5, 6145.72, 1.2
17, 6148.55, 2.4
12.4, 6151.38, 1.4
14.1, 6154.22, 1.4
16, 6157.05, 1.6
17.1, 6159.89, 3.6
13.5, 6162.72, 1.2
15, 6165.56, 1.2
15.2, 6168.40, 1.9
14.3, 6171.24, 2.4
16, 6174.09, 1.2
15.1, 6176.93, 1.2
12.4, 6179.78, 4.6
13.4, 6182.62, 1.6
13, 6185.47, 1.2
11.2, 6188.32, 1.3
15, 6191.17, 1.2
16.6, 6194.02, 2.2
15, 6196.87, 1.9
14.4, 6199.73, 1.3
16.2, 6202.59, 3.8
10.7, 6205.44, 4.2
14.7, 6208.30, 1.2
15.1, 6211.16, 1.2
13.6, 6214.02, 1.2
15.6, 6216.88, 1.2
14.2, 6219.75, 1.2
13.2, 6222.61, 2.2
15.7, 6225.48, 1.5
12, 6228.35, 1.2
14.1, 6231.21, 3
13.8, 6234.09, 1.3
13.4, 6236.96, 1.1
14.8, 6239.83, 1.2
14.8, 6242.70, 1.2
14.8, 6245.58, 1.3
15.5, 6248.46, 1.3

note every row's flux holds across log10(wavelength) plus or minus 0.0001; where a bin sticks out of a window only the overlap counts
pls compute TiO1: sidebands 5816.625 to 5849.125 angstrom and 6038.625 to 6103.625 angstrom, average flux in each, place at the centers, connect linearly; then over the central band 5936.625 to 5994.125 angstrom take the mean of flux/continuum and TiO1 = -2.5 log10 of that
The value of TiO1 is 0.05 mag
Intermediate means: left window 15.5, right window 16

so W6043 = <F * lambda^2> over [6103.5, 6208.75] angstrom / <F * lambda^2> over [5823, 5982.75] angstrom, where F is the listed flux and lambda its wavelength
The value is 1.09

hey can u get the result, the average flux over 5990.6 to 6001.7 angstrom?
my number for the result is 15.2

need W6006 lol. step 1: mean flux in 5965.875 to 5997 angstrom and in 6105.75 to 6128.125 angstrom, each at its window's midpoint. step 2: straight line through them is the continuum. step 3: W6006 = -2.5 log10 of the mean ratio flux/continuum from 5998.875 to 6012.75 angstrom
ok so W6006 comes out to 0.01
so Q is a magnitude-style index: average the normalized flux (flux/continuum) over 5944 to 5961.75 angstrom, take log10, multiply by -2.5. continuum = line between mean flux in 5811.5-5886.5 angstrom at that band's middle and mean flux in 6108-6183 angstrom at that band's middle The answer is 0.03 mag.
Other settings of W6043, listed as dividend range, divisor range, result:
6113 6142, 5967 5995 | 1.12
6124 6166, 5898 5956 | 1.07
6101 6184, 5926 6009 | 1.08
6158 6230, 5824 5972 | 1.05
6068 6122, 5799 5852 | 1.17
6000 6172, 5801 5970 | 1.11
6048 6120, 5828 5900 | 1.17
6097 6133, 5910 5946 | 1.14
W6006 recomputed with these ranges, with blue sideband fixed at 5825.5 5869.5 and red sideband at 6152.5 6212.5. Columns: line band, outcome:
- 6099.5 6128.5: -0.149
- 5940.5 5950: -0.060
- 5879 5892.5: 0.134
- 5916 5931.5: -0.054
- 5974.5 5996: 0.002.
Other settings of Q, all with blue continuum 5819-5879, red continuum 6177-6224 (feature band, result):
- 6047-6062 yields -0.01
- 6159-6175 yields -0.07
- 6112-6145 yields -0.09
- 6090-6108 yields -0.25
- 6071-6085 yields -0.05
